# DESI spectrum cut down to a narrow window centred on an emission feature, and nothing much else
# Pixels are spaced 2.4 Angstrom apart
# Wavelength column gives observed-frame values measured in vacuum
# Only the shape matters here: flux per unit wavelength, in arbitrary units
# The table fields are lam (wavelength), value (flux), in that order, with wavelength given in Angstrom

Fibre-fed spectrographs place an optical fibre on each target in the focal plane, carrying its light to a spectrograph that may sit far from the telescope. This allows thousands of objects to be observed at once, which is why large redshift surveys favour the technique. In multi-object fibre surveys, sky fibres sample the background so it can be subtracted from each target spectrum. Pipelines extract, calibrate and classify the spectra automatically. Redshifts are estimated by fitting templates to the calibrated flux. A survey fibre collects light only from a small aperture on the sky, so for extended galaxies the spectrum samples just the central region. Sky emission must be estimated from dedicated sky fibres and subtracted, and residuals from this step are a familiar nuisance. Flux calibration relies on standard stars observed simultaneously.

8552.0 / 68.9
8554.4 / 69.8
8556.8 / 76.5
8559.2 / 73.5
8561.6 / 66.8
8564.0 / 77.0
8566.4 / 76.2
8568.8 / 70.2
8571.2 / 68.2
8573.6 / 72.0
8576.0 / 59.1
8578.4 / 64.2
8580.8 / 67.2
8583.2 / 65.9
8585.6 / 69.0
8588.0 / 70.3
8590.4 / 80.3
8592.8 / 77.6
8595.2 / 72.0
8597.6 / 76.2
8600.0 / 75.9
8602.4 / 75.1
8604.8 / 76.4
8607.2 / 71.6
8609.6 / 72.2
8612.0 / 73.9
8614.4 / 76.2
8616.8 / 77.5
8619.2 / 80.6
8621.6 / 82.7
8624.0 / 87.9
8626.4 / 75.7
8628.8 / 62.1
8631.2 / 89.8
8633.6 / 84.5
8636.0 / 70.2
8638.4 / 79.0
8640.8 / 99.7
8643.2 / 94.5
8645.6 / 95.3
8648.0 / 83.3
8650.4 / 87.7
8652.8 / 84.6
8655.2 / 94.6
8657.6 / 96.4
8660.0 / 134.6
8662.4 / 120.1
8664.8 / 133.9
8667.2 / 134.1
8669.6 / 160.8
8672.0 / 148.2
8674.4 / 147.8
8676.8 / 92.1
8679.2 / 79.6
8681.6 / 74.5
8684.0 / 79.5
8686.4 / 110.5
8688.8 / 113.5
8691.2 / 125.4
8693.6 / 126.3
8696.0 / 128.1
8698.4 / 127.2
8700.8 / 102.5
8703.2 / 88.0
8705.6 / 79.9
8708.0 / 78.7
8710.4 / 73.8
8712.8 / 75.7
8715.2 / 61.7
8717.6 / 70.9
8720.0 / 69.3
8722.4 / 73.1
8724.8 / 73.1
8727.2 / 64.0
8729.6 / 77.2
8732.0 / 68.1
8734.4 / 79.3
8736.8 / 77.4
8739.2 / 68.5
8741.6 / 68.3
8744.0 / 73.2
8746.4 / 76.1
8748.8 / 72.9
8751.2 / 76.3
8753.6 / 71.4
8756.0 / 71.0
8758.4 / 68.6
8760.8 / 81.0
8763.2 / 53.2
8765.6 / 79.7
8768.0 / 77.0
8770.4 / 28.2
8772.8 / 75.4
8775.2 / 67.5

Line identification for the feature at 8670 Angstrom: Halpha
